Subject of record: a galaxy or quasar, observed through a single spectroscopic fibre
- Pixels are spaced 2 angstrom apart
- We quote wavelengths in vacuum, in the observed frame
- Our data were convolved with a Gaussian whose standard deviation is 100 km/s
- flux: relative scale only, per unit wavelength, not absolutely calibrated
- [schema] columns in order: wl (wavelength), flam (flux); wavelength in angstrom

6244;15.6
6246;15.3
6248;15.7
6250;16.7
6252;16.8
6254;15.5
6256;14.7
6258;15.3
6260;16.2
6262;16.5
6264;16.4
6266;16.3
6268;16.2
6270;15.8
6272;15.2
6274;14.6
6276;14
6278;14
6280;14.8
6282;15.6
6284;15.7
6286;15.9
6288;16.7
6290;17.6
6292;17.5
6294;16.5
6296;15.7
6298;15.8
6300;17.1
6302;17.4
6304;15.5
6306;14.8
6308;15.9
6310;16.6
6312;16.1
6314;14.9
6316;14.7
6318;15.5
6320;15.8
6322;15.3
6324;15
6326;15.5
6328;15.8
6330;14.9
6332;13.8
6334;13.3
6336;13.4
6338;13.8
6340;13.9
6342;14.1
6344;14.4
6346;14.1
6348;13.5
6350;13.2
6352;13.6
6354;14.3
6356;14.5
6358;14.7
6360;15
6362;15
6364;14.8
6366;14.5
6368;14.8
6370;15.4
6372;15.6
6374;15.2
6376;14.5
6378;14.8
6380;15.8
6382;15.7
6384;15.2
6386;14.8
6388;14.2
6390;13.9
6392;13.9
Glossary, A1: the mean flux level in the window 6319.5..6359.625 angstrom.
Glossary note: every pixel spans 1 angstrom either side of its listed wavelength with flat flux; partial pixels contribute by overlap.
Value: 14.3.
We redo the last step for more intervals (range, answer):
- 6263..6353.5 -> 15.2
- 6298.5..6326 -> 15.7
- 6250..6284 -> 15.5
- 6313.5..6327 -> 15.3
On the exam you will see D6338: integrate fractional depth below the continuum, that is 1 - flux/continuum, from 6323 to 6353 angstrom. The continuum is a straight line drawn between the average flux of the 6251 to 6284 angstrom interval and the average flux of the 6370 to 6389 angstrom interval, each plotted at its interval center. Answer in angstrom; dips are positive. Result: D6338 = 2.2 angstrom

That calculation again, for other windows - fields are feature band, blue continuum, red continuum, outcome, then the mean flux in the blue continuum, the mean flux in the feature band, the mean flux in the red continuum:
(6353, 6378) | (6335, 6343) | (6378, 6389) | -0.47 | 13.8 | 14.9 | 15.1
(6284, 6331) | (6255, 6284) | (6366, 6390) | -2.02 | 15.4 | 15.9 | 15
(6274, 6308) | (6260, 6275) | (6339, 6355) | -1.32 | 15.9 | 15.9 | 13.9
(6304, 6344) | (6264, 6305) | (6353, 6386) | 1.50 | 15.9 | 14.9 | 15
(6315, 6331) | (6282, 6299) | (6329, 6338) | -0.95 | 16.4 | 15.3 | 13.8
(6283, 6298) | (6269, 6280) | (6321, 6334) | -1.71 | 14.7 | 16.5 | 14.9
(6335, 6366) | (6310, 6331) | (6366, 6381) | 2.19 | 15.4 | 14.2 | 15.1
